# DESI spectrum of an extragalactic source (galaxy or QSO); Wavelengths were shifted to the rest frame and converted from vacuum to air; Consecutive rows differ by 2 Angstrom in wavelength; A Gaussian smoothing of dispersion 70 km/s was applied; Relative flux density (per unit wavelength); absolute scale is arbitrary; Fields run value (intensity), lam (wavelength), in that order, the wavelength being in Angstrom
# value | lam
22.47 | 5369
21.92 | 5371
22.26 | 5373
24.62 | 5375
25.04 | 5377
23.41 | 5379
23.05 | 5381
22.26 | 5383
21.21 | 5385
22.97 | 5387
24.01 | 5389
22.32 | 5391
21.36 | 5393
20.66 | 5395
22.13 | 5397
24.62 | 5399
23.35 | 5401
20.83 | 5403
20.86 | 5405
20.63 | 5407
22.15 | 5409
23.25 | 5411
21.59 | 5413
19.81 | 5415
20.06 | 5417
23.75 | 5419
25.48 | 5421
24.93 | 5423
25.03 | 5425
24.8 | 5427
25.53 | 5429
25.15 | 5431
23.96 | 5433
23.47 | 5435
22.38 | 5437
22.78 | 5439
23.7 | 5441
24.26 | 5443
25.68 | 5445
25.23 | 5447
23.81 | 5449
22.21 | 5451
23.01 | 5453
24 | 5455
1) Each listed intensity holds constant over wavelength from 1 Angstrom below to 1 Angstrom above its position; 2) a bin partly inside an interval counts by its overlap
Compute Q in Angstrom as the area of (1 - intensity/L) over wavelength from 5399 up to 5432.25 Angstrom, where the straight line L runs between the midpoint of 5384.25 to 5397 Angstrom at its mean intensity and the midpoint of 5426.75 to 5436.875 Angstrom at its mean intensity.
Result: 0.7 Angstrom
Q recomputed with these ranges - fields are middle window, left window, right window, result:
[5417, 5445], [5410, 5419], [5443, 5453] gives -1.7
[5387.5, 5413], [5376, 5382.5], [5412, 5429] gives 1.5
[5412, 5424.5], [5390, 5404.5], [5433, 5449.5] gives 0.2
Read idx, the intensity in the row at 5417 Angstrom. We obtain 20.06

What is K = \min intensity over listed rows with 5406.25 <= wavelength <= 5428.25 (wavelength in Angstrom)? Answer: 19.81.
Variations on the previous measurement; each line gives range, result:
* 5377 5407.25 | 20.63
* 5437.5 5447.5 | 22.78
